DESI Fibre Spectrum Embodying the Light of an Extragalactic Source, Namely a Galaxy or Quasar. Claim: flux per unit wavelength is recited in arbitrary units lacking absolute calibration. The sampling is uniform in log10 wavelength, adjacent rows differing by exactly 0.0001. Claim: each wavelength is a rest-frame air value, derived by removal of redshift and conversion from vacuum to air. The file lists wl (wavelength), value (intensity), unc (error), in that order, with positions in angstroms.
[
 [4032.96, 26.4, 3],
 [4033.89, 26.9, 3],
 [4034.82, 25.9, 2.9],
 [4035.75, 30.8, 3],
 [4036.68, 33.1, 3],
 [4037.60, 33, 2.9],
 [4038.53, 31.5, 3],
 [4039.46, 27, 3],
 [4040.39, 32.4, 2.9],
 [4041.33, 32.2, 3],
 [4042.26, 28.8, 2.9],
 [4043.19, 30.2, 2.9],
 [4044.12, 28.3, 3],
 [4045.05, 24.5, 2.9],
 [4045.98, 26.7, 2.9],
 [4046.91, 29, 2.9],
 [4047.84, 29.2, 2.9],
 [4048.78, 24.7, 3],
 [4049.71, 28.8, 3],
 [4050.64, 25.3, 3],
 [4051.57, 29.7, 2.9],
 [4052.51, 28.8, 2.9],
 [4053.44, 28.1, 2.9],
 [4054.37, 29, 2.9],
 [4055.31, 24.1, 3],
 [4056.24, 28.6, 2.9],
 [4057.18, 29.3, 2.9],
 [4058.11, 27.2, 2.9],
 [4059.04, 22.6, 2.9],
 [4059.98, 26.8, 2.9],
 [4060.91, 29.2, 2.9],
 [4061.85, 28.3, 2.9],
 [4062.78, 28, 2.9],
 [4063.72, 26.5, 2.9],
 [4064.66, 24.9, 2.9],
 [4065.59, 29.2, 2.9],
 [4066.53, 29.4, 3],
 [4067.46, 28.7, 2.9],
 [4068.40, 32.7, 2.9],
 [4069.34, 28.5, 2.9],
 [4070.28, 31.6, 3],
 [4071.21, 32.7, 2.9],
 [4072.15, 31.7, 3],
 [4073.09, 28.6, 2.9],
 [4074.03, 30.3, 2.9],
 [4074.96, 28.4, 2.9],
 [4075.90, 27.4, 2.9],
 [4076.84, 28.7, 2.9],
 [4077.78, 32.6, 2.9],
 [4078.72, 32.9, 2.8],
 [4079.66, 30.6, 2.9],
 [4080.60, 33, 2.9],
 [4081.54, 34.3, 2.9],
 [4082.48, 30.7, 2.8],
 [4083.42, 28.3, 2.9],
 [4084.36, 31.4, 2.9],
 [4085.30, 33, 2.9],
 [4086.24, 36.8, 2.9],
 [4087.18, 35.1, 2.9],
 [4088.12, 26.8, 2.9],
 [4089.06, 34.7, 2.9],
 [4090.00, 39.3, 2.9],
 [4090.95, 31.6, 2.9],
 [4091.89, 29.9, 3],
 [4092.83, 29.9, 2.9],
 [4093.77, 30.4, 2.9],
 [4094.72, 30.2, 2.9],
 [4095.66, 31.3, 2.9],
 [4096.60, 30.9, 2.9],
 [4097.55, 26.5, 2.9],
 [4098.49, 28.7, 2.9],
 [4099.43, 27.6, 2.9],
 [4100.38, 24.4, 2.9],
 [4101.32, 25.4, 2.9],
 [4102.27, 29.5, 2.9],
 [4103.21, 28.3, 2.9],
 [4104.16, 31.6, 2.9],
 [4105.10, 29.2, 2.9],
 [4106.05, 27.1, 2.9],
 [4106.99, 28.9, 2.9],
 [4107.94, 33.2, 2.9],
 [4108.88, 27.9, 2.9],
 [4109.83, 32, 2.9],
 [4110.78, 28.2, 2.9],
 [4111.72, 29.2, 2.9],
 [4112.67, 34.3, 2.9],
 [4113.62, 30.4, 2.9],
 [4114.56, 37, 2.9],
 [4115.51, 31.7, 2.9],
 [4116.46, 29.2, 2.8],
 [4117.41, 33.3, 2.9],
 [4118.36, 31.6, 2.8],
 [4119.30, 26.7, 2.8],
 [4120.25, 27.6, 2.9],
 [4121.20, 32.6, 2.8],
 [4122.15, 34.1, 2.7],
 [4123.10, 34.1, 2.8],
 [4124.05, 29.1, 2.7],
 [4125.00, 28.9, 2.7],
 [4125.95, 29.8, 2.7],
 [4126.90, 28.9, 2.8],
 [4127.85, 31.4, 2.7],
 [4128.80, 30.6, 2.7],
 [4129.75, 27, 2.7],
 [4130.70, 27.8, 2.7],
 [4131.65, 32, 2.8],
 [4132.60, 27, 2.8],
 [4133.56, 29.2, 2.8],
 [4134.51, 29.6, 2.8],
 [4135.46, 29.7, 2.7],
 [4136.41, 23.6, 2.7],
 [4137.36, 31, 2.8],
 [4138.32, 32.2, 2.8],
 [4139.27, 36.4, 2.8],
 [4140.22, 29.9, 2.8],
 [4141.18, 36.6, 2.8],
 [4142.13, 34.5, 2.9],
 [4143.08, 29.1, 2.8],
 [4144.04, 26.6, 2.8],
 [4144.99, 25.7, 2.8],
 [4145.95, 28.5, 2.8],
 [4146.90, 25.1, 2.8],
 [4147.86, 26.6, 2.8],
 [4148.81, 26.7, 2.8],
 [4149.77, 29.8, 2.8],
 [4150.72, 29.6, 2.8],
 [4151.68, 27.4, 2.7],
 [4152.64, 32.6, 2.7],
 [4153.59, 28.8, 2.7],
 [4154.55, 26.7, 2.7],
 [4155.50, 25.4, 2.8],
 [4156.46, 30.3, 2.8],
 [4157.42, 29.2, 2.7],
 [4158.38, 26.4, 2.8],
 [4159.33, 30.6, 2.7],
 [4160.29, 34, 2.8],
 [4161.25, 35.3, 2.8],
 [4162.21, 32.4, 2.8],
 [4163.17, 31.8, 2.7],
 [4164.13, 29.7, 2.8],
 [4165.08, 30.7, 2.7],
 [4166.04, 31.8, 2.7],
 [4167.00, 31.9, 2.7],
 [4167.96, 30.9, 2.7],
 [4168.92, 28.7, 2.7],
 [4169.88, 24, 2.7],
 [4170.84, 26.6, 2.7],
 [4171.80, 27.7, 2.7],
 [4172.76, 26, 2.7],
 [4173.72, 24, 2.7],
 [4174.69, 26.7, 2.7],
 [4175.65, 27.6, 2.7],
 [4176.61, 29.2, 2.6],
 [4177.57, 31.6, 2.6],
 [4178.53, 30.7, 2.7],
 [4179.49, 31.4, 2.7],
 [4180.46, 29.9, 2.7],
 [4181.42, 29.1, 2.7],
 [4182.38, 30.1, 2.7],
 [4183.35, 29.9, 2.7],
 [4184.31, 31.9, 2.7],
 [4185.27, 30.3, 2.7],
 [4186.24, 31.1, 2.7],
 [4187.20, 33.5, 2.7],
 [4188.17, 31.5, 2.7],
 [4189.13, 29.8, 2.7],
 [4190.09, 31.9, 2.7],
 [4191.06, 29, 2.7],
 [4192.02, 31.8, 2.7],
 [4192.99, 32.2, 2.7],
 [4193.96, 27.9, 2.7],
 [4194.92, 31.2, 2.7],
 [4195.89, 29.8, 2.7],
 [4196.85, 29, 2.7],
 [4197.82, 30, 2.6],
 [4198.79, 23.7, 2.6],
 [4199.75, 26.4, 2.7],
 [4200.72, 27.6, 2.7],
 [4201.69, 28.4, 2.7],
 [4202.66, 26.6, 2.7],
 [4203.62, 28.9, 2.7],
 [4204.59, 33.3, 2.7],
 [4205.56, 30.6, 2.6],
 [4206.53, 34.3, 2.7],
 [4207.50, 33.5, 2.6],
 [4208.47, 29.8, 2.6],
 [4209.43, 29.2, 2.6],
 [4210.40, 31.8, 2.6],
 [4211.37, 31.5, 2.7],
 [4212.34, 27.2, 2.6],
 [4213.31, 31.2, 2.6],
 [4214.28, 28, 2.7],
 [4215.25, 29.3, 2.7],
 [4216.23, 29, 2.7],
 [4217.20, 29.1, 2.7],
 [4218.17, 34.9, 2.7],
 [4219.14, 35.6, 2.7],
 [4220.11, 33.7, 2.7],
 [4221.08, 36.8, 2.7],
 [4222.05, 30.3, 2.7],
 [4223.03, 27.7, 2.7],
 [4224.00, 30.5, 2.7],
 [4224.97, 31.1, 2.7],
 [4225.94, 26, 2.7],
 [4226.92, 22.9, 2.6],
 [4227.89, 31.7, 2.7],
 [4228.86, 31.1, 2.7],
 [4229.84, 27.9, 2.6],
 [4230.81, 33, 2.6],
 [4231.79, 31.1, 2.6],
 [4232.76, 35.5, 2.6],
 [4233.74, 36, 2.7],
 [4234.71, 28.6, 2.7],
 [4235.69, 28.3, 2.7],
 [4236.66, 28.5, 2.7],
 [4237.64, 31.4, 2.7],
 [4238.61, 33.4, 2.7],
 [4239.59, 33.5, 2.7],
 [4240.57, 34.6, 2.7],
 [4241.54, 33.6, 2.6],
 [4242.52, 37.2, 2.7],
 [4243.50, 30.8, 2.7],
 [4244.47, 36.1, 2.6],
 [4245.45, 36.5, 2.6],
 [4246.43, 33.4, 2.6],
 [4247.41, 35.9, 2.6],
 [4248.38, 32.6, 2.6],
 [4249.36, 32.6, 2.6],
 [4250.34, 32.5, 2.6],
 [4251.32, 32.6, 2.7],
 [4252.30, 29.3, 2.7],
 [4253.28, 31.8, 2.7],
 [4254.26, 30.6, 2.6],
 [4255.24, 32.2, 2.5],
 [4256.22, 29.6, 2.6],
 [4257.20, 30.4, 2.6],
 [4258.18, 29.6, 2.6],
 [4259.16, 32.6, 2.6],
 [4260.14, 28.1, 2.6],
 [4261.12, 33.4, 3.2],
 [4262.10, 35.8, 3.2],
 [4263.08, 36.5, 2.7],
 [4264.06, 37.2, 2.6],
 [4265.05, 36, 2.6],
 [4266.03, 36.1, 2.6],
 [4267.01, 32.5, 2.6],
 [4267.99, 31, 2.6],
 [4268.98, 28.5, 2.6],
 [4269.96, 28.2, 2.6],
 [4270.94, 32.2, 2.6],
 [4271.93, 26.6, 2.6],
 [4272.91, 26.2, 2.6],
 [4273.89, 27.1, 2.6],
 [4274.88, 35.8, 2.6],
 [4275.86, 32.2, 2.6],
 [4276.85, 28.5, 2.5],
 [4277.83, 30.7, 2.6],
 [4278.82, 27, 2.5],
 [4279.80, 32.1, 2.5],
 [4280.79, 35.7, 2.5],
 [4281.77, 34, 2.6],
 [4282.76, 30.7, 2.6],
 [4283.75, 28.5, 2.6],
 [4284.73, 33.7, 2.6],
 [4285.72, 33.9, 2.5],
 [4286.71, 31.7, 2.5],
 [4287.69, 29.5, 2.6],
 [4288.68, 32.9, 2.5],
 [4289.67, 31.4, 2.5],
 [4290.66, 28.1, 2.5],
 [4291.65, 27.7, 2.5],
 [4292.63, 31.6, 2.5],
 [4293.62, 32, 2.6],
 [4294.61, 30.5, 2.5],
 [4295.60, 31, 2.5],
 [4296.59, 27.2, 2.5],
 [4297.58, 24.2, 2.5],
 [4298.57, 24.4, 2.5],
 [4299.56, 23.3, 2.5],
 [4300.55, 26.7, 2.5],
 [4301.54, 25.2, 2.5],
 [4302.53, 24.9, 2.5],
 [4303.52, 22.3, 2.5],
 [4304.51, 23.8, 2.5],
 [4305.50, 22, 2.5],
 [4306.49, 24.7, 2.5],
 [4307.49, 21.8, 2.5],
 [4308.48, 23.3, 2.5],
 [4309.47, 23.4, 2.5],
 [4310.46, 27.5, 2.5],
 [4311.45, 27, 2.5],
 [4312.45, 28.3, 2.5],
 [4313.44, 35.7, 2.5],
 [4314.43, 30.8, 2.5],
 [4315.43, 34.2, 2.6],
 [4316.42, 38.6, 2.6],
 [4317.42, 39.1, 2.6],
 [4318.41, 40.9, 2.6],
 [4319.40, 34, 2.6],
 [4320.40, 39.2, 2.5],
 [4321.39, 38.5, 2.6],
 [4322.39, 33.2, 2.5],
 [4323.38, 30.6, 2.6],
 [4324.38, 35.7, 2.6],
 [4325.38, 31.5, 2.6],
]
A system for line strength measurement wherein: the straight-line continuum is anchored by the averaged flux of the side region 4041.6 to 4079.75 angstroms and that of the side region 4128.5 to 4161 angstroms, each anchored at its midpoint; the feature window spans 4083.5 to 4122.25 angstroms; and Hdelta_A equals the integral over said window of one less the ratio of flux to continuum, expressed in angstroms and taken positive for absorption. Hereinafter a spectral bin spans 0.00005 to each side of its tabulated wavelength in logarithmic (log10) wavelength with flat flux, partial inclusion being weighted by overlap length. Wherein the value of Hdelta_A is -2.2 angstroms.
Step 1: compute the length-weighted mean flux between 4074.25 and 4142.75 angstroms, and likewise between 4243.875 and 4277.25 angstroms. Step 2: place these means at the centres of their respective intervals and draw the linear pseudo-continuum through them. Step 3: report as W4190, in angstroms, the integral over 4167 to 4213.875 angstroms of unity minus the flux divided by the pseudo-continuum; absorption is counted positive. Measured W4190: 2.7 angstroms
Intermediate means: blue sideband 30.6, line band 29.6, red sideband 32.1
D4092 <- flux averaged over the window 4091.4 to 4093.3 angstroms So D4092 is 30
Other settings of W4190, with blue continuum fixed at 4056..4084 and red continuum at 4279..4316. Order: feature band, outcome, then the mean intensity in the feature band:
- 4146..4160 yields 0.37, 28.3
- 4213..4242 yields -2.35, 31.1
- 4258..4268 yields -1.78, 33.8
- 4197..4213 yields -0.37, 29.6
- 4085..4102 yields -0.78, 30.6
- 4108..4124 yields -1.10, 31.2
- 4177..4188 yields -0.72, 30.9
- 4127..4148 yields -0.32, 29.6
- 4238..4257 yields -2.85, 33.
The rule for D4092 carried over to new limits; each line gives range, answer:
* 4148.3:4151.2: 28.7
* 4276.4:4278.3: 29.7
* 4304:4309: 23.1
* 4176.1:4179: 30.5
